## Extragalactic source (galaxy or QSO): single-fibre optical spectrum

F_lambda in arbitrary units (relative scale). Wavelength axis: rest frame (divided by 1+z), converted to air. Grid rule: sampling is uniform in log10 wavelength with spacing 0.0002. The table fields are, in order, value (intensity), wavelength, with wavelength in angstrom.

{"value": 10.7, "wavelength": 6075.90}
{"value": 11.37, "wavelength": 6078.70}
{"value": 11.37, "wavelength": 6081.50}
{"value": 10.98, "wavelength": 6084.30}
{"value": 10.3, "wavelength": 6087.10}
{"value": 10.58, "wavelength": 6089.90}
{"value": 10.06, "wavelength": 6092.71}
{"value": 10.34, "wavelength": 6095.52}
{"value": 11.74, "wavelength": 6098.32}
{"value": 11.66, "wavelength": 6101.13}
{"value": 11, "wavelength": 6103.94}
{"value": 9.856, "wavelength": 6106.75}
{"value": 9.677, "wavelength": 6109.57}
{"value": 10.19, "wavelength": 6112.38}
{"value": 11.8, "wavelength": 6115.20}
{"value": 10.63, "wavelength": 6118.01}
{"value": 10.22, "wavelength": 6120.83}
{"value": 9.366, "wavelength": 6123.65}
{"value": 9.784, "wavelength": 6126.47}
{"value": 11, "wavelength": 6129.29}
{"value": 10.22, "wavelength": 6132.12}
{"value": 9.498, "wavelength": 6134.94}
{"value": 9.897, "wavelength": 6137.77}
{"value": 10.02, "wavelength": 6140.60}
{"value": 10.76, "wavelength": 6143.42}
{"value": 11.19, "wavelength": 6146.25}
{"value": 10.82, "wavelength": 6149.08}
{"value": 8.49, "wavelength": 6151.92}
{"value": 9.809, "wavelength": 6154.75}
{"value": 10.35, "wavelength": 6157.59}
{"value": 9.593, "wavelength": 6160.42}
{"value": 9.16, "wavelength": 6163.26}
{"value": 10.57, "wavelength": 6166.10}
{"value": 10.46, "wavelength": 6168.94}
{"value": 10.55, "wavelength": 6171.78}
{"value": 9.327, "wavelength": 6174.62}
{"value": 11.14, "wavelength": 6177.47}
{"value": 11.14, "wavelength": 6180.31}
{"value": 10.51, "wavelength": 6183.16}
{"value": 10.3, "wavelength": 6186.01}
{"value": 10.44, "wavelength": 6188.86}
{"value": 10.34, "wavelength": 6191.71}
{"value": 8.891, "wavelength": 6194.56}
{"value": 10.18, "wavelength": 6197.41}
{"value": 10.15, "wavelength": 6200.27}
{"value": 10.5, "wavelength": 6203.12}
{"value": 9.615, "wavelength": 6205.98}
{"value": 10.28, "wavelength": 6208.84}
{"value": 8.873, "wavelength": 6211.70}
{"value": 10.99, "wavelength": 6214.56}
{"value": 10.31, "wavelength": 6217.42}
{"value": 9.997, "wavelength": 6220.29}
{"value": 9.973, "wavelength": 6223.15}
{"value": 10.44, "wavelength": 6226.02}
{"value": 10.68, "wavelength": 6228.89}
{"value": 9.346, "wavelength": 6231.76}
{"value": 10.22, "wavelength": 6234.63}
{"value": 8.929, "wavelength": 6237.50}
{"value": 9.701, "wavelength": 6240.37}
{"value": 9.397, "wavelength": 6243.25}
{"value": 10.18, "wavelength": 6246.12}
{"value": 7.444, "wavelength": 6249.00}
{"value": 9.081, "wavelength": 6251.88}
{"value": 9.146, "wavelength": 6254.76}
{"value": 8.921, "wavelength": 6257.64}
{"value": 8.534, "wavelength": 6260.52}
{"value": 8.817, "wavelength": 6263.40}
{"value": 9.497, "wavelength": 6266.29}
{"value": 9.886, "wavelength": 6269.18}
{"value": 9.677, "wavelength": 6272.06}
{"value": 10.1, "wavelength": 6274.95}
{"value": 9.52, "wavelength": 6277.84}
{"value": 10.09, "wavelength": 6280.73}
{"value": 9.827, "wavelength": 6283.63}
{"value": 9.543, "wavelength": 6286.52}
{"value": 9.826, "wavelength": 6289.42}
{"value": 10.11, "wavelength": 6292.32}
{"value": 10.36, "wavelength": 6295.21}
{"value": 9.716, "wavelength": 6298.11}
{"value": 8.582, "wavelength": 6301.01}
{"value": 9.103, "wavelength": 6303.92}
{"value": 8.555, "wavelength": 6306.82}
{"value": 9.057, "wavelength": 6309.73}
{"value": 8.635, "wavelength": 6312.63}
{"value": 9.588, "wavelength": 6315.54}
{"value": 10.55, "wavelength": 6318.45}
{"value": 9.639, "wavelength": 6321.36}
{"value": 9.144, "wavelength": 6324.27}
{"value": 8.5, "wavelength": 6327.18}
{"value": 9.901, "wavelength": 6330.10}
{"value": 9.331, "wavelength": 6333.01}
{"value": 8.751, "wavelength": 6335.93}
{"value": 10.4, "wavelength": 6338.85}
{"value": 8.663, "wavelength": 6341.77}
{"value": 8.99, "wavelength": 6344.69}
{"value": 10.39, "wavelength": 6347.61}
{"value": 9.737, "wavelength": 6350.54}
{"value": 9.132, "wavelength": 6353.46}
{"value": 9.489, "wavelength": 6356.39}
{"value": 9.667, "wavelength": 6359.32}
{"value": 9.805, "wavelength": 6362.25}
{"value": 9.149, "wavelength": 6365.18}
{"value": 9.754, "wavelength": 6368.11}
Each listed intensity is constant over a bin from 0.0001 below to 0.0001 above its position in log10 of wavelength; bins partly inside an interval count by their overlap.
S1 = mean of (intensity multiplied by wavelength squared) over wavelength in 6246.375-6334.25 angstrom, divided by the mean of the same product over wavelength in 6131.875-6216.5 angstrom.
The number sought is 0.96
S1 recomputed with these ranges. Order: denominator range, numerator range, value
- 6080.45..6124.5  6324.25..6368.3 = 0.96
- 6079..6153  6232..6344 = 0.95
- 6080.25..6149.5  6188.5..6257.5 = 0.96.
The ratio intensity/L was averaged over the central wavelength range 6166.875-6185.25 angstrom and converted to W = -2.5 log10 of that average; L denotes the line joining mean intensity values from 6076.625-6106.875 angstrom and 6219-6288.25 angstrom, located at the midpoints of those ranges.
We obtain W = -0.03 mag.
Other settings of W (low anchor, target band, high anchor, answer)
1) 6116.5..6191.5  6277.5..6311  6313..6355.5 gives 0.011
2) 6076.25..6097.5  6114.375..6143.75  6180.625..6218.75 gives 0.028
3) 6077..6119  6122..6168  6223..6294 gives 0.040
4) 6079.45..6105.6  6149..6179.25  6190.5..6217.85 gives 0.034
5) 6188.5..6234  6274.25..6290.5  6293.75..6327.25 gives -0.031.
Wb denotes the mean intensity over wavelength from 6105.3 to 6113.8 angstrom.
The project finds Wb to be 9.91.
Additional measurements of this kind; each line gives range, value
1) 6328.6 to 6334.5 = 9.6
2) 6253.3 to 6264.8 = 8.86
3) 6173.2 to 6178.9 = 10.2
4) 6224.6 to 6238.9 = 9.92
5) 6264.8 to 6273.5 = 9.68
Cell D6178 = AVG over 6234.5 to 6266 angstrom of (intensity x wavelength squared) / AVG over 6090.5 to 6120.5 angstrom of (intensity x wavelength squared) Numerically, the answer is 0.9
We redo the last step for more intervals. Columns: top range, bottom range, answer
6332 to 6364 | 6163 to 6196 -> 0.97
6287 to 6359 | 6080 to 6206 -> 0.97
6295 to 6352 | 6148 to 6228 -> 0.97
